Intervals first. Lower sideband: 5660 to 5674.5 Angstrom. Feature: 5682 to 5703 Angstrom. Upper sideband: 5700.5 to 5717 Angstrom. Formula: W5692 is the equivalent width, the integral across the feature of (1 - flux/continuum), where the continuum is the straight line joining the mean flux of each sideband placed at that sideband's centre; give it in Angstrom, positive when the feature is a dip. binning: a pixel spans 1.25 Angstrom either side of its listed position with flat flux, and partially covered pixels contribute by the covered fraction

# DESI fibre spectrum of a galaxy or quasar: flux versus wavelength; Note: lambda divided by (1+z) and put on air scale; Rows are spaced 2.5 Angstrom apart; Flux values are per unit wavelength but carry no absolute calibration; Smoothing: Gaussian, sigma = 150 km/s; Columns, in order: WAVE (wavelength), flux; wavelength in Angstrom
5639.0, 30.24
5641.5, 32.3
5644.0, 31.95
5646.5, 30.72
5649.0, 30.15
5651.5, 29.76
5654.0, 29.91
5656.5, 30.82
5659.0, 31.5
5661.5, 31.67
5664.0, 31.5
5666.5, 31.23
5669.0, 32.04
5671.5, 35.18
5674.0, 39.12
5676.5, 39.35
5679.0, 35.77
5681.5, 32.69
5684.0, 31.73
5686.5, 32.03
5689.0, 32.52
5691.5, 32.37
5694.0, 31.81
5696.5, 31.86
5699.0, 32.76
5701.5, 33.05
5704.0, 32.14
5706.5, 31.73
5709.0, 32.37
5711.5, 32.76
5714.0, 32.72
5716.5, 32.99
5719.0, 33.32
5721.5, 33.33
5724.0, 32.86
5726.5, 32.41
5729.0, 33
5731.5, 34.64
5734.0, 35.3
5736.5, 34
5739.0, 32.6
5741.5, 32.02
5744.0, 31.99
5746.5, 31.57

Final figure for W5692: 0.3 Angstrom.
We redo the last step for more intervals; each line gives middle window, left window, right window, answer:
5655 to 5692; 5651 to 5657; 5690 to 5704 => -2.6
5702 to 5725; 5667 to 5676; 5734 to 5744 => 0.8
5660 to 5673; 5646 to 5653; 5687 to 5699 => -0.6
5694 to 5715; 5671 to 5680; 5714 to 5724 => 1.3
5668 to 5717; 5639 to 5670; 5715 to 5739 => -1.6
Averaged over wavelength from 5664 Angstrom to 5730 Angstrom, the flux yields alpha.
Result 33.2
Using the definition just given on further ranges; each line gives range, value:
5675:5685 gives 35.1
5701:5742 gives 33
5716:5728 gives 33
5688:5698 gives 32.1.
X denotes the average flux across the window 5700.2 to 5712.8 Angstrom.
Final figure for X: 32.4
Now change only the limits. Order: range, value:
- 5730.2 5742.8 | 33.7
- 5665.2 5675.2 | 34.4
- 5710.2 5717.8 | 32.8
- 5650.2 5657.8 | 30.2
